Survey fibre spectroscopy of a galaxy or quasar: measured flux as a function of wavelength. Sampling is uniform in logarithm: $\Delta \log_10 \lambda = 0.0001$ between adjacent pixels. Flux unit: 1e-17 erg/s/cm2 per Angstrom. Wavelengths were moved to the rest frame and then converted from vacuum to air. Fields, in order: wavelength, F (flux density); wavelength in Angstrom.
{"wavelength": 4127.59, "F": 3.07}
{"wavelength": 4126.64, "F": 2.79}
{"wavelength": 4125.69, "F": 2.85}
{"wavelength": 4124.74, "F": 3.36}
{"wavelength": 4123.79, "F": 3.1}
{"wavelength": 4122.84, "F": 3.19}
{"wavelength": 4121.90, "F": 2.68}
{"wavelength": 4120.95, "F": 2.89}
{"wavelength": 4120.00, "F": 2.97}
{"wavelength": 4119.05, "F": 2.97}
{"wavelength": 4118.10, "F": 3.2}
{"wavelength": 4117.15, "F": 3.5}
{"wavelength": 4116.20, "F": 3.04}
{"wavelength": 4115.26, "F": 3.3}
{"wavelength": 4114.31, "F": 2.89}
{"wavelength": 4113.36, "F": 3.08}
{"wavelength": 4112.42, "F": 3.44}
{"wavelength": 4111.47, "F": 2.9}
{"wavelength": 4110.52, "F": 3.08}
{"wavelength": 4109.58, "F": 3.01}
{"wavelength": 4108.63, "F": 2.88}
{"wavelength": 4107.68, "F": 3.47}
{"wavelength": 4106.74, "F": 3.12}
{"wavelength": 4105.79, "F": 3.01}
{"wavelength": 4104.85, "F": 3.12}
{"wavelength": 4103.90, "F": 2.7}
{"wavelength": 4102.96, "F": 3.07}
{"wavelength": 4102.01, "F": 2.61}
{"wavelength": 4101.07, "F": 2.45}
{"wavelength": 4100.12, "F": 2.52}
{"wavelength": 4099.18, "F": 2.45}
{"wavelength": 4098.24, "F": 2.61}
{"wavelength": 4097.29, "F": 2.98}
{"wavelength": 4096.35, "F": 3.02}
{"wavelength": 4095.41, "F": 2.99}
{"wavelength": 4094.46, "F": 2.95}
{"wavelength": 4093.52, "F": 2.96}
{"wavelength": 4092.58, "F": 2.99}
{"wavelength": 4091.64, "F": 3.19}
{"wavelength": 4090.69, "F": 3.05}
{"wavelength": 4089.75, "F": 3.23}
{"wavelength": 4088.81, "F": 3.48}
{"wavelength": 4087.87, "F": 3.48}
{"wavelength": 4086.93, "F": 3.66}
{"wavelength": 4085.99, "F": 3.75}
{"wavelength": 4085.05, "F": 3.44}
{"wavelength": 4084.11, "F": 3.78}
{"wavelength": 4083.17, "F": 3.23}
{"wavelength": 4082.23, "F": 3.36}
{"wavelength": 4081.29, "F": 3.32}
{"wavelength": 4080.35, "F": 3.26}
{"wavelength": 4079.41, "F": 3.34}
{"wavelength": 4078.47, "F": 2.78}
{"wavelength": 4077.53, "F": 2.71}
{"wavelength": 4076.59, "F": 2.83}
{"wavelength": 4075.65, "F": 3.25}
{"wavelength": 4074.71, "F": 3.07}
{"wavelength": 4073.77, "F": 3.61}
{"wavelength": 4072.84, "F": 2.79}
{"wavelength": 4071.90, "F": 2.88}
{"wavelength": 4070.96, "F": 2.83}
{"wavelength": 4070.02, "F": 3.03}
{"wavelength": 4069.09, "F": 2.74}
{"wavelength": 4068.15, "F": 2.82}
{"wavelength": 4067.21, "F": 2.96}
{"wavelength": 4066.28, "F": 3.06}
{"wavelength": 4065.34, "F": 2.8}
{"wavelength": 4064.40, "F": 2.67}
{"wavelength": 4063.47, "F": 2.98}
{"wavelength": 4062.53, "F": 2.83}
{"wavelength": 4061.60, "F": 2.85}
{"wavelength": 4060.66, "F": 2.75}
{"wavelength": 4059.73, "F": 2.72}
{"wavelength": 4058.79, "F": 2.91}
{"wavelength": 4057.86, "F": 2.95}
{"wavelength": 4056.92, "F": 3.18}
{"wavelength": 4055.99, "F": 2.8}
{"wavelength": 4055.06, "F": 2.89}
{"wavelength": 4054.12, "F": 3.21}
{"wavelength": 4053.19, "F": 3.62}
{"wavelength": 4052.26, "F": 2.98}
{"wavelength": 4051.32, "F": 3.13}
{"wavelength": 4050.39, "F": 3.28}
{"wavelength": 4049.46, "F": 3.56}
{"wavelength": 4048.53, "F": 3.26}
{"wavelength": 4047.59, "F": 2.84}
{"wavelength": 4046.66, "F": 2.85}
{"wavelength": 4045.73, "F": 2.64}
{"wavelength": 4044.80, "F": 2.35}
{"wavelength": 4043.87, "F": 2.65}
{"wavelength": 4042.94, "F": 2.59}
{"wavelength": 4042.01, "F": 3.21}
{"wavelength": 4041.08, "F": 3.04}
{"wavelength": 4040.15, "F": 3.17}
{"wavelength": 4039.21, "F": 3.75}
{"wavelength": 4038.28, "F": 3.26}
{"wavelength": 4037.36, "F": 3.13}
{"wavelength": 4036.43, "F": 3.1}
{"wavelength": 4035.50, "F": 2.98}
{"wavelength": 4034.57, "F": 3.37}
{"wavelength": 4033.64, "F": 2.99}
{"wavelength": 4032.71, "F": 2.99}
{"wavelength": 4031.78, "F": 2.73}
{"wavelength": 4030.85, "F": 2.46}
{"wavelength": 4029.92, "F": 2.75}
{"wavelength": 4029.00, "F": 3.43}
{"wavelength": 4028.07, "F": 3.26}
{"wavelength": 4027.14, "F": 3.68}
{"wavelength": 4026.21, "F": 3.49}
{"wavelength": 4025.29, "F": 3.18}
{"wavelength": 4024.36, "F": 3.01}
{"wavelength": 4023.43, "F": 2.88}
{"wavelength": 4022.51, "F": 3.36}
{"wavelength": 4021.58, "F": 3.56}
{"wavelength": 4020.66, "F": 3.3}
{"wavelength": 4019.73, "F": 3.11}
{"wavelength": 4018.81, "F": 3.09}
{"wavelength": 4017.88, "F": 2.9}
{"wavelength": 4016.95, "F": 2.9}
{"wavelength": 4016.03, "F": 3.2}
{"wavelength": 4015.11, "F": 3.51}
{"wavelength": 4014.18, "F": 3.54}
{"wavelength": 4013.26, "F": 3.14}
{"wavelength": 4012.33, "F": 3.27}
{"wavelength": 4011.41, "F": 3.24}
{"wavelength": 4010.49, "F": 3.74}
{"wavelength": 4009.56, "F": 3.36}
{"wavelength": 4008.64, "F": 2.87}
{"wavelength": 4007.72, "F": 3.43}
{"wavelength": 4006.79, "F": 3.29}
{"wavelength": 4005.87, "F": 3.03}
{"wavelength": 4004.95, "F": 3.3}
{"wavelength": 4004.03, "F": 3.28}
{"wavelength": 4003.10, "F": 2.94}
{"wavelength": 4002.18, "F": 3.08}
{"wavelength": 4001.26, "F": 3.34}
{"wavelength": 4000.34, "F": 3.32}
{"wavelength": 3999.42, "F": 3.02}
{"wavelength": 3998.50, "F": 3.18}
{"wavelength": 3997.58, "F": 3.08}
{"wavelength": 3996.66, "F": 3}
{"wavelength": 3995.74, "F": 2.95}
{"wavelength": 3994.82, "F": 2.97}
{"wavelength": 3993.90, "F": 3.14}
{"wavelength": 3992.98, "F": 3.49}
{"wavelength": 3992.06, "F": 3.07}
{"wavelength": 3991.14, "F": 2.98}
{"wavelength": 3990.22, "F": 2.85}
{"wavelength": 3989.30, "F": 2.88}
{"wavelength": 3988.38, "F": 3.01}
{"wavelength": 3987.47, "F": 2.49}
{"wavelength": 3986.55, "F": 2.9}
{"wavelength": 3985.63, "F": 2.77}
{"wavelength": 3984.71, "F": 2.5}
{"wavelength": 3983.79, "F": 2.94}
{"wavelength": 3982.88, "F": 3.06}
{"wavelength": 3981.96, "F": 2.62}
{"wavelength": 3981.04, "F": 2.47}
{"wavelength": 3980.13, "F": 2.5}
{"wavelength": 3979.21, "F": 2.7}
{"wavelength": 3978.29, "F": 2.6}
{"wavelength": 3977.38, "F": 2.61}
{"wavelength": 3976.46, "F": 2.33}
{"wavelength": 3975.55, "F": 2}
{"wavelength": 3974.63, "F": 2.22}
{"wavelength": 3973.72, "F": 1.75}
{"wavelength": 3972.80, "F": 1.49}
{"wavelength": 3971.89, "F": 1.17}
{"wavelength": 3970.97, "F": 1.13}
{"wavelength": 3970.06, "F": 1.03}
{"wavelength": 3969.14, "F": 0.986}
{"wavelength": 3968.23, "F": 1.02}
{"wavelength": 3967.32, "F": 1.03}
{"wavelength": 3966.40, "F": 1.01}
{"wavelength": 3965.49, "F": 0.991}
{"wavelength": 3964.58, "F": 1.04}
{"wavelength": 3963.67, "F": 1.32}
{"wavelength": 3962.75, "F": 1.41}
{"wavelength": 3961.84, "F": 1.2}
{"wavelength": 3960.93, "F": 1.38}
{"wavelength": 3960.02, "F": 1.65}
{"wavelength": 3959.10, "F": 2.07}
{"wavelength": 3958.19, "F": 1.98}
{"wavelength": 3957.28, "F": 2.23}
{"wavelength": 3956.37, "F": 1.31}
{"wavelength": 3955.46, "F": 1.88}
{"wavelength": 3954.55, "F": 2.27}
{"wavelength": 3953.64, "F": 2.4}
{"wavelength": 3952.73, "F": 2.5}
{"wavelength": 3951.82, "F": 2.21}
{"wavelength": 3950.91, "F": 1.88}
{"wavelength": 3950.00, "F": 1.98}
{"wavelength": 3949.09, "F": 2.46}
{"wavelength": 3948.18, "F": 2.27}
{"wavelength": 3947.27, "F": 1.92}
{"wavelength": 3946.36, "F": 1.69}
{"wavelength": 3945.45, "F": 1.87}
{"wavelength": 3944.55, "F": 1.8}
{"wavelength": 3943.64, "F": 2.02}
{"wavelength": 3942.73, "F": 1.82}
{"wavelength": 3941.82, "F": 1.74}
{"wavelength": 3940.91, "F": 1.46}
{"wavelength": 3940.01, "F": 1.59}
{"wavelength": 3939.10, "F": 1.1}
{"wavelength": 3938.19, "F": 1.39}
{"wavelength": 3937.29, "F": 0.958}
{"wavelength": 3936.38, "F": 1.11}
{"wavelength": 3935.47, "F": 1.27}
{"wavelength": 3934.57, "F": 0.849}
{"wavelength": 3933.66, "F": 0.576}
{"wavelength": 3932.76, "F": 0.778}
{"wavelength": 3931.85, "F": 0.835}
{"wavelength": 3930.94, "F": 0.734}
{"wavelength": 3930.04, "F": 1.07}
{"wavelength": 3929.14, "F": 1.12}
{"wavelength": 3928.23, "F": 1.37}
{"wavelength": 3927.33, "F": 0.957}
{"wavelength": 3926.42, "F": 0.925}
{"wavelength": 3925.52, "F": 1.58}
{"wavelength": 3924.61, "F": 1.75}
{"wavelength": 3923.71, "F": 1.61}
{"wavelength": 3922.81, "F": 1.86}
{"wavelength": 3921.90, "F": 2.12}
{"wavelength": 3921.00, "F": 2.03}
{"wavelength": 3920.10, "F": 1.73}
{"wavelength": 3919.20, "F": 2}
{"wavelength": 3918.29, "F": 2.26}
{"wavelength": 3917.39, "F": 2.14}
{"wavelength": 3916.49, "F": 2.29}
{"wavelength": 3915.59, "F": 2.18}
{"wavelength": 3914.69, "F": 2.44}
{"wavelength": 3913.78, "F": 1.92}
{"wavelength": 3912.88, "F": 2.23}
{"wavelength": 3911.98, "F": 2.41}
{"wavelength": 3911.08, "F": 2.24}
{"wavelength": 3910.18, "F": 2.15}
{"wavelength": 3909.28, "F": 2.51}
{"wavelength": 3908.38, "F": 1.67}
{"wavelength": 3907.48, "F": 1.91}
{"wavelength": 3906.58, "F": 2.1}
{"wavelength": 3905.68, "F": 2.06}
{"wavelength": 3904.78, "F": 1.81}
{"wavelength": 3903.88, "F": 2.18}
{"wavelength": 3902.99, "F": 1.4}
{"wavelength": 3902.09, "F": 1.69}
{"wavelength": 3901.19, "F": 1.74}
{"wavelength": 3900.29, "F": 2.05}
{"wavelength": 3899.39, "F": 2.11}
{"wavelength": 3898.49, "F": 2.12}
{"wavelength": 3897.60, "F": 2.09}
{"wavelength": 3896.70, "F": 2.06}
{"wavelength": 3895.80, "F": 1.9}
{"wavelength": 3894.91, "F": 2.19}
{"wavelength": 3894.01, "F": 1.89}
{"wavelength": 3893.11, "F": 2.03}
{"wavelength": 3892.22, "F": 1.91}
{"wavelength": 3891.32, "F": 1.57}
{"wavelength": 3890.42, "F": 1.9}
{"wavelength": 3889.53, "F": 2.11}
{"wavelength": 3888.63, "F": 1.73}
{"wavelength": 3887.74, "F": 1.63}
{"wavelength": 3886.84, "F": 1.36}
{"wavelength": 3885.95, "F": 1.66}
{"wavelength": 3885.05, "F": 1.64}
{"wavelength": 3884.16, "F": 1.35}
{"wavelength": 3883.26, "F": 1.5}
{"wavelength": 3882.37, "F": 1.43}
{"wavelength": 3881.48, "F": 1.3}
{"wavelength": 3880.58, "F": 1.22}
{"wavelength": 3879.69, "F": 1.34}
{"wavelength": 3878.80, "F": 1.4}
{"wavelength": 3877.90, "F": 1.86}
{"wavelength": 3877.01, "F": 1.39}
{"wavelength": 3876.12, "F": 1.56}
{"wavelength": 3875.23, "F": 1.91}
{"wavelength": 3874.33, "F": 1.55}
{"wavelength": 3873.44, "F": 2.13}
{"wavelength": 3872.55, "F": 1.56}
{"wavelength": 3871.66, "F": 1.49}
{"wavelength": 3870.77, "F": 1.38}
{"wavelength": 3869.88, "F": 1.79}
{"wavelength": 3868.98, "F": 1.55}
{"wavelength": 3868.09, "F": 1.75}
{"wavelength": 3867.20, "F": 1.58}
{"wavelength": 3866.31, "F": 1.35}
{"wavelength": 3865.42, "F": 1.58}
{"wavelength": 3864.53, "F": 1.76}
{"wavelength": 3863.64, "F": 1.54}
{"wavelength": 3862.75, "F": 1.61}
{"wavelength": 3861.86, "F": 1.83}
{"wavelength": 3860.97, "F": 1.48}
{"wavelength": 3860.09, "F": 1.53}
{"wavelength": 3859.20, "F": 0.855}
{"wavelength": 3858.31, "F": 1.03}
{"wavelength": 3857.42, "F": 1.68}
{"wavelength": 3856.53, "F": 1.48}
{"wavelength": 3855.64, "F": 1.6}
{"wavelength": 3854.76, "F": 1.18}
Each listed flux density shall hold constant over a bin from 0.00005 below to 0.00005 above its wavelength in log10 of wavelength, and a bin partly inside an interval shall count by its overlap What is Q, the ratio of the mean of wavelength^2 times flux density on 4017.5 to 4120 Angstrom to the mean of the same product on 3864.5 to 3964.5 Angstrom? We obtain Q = 1.92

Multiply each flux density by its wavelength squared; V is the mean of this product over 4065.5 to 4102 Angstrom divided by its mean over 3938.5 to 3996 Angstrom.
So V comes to 1.6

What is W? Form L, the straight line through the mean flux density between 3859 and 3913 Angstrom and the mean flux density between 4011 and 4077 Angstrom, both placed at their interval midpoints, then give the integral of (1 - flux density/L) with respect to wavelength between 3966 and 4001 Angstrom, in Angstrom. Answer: 1.9 Angstrom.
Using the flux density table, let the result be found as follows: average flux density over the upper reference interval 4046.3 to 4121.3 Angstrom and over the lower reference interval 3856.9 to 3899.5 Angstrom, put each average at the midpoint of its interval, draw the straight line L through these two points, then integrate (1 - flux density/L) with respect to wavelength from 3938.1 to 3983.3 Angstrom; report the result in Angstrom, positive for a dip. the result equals 8.1 Angstrom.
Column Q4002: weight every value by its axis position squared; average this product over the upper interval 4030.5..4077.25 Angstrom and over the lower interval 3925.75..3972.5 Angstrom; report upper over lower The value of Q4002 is 2.1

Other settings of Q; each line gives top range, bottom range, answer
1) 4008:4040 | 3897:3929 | 1.76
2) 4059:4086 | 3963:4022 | 1.19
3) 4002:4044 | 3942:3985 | 1.73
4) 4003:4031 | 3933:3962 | 1.95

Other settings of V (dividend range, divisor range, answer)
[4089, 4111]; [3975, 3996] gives 1.12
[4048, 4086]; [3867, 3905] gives 1.96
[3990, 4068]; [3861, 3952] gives 1.93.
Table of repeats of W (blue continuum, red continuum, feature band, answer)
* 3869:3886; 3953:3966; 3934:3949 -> 0.6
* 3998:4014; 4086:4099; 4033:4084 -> 2.3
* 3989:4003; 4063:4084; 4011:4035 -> -0.8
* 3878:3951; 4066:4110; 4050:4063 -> -0.9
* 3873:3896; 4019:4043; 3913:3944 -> 8.5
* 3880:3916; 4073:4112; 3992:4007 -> -3.8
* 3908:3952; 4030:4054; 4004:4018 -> -3.1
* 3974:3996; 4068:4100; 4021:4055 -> -1.9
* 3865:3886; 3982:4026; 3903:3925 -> -0.4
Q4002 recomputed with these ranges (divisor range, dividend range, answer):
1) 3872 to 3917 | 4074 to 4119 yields 1.85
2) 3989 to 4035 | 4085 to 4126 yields 1.01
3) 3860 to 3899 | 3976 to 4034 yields 1.94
